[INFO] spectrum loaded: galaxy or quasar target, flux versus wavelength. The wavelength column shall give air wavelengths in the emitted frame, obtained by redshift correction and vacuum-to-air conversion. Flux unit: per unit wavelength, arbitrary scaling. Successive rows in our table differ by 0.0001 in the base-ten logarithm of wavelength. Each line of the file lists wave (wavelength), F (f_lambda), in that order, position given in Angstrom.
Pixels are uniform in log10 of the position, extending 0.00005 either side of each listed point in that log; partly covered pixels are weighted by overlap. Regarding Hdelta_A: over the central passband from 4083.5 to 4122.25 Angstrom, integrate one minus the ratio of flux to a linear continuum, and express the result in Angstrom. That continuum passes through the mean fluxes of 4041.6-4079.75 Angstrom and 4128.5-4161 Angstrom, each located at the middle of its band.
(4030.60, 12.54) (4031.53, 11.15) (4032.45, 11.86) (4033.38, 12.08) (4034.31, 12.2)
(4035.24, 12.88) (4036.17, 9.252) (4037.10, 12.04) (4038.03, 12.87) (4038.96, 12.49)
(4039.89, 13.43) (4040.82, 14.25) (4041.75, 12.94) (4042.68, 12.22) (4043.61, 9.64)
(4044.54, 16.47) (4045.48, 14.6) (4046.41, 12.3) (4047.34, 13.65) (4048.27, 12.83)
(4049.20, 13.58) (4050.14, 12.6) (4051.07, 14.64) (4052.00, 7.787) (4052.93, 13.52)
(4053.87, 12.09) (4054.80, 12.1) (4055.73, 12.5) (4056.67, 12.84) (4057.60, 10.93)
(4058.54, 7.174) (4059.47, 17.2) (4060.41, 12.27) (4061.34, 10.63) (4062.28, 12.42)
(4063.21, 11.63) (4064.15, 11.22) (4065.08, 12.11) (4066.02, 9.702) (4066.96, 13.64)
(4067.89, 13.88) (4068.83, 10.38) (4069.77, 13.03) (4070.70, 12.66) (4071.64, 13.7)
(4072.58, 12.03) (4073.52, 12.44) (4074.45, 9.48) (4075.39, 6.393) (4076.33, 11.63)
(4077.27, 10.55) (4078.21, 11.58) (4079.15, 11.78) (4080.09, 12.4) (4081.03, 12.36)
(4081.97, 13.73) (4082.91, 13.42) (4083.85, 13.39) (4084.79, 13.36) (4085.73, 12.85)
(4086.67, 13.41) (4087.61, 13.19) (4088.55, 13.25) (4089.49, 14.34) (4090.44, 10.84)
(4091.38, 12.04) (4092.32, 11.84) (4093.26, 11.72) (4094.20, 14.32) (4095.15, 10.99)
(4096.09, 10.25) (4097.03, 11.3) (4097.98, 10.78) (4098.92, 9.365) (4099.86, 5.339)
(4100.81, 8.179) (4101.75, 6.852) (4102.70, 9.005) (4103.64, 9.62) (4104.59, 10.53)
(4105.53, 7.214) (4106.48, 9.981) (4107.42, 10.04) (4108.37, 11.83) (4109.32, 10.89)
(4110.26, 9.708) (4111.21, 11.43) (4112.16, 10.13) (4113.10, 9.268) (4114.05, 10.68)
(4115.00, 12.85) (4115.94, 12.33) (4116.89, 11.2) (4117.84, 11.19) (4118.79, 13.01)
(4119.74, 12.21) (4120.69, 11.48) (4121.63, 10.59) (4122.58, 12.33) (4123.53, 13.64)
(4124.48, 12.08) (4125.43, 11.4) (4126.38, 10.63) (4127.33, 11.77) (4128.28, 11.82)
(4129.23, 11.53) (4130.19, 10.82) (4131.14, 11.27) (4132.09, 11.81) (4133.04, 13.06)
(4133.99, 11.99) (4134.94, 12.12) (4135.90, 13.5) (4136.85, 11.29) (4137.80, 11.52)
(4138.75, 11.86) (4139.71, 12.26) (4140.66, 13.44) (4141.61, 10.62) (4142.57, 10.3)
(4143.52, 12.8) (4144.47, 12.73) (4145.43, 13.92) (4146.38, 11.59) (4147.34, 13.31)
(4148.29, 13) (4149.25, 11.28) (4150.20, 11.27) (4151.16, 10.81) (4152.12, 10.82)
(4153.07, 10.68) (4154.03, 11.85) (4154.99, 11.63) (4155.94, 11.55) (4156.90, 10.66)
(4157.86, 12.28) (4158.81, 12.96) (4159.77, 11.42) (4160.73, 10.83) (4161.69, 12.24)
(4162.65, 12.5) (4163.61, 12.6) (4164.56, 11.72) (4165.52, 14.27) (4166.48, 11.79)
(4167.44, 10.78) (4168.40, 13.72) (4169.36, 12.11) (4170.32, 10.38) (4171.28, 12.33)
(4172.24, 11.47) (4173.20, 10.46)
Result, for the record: 3.0 Angstrom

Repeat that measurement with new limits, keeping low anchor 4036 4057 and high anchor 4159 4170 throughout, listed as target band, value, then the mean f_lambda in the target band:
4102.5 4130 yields 2.9 Angstrom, 11.1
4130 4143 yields 0.4 Angstrom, 11.9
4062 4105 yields 3.5 Angstrom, 11.5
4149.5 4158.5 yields 0.7 Angstrom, 11.3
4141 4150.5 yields 0.1 Angstrom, 12.1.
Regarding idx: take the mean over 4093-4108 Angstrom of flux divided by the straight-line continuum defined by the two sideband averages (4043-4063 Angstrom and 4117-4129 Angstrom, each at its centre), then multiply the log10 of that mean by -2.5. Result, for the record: 0.23 mag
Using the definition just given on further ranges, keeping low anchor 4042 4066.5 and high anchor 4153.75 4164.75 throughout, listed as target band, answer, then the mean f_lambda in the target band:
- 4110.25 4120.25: 0.06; 11.3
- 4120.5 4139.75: 0.01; 11.8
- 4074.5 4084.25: 0.05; 11.6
